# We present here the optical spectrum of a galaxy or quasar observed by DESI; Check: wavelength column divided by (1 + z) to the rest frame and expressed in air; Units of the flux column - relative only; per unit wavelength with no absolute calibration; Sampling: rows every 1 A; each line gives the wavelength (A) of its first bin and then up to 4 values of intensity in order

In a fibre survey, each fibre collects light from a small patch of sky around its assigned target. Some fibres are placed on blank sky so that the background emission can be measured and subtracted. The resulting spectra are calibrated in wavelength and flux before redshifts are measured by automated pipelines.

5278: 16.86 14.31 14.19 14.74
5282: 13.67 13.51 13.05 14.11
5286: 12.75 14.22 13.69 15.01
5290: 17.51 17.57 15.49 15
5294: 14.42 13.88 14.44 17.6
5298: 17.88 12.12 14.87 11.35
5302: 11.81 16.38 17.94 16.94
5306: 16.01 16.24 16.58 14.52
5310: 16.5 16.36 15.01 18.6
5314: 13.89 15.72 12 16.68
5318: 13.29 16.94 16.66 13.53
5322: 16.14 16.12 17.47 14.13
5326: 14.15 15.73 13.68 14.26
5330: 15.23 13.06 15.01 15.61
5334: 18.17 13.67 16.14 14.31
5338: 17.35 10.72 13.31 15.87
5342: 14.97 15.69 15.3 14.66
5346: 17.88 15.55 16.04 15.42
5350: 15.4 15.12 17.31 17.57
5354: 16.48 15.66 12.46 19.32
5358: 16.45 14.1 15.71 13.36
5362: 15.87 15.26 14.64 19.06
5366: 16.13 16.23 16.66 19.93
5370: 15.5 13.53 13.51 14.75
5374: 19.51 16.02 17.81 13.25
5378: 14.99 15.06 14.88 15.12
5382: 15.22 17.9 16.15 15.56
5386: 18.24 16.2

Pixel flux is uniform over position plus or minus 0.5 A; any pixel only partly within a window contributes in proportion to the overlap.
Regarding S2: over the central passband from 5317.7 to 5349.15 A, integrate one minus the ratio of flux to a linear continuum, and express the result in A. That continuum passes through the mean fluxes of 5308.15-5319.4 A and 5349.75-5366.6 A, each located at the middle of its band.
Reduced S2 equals 0.87 A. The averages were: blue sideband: 15.4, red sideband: 15.9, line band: 15.2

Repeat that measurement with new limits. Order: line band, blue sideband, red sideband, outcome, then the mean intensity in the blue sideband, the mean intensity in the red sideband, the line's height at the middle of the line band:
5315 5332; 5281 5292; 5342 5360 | 0.4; 14.6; 15.9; 15.3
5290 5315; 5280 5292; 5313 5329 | -1.1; 14.6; 15.2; 14.8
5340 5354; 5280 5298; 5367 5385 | -0.3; 14.8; 15.9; 15.5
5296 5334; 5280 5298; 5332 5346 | -0.8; 14.8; 15.2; 15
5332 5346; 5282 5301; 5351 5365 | 0.3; 14.7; 15.8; 15.5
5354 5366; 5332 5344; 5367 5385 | -0.1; 15.1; 15.9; 15.5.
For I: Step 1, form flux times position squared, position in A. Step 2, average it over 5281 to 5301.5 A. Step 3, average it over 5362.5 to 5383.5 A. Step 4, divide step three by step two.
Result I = 1.13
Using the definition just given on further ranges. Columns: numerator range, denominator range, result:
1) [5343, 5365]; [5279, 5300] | 1.10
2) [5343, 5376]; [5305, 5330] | 1.05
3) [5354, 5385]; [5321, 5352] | 1.05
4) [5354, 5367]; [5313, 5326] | 1.04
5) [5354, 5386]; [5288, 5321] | 1.05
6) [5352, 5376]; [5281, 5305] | 1.12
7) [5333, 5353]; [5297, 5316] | 1.02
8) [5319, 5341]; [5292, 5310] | 1.00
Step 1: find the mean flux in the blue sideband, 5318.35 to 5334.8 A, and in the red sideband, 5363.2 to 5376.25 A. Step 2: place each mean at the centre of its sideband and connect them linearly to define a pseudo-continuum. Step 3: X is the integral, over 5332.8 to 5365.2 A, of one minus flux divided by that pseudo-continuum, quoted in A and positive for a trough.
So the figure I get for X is 0.6 A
